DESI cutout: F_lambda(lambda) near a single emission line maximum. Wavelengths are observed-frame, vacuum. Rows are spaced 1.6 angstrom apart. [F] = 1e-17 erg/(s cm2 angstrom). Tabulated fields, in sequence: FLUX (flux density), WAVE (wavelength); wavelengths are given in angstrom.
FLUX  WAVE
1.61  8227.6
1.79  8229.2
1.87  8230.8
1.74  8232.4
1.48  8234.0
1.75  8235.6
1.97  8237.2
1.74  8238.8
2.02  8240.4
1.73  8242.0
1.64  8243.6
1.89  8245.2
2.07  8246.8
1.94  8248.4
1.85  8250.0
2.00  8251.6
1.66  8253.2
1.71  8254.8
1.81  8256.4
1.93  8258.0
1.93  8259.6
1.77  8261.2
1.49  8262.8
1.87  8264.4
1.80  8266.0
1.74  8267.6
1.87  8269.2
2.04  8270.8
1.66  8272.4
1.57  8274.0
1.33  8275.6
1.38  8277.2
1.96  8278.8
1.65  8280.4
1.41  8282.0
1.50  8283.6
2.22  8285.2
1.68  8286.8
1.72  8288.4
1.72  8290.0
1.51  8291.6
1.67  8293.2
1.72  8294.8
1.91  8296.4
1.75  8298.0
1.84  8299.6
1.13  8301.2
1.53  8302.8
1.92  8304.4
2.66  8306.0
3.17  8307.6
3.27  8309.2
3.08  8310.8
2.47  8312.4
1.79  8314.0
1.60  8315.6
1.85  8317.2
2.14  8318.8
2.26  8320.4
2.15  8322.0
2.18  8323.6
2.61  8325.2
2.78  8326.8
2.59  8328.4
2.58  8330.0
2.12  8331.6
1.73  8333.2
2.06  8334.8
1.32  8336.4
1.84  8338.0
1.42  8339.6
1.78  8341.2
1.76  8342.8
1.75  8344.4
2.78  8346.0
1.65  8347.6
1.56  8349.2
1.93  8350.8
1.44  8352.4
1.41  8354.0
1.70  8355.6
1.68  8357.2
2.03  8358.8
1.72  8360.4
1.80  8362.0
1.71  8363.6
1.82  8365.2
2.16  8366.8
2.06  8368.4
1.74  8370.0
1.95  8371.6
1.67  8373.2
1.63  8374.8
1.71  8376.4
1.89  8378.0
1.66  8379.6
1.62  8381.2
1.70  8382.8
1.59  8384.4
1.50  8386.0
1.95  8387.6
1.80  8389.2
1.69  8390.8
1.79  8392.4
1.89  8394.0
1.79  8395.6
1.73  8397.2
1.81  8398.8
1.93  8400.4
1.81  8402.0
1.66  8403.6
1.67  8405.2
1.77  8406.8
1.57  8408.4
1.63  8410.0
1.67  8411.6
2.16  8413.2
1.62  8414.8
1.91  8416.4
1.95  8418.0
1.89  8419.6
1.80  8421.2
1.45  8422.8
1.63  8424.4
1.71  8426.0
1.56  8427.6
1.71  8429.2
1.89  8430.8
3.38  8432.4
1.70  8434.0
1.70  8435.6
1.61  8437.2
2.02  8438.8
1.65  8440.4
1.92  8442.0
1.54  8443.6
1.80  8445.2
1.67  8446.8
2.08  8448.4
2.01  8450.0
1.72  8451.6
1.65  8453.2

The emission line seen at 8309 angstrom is [S II]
